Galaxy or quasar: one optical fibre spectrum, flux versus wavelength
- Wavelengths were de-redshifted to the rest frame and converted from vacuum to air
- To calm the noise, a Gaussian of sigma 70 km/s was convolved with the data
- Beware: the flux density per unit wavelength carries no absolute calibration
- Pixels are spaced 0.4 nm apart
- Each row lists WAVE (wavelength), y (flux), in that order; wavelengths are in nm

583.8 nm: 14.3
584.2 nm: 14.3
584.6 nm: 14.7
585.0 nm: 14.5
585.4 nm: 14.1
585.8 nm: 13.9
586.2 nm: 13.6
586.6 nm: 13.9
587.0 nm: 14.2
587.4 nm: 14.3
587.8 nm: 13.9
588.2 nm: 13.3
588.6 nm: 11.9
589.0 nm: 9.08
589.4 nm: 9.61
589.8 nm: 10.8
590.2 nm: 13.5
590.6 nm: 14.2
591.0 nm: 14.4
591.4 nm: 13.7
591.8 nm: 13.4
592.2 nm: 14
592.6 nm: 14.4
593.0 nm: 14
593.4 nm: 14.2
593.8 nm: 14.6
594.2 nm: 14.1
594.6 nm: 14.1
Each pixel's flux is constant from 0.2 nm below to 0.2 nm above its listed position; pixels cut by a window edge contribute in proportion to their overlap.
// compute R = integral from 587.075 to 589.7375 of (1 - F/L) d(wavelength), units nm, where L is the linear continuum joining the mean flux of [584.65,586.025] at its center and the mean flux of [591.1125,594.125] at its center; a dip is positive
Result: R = 0.39 nm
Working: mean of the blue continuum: 14.2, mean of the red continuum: 14.1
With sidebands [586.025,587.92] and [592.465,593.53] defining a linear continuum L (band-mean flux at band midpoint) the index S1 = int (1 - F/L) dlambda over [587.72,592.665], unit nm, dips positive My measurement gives 0.49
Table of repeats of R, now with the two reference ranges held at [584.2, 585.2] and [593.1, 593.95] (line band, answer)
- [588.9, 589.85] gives 0.31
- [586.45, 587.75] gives 0.03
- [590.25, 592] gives 0.06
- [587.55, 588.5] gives 0.07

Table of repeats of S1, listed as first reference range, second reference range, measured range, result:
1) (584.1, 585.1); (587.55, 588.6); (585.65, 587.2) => 0.00 nm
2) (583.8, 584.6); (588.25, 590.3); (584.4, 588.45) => -0.35 nm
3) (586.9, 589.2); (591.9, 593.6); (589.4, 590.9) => 0.10 nm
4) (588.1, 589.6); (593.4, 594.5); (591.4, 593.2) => -0.10 nm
